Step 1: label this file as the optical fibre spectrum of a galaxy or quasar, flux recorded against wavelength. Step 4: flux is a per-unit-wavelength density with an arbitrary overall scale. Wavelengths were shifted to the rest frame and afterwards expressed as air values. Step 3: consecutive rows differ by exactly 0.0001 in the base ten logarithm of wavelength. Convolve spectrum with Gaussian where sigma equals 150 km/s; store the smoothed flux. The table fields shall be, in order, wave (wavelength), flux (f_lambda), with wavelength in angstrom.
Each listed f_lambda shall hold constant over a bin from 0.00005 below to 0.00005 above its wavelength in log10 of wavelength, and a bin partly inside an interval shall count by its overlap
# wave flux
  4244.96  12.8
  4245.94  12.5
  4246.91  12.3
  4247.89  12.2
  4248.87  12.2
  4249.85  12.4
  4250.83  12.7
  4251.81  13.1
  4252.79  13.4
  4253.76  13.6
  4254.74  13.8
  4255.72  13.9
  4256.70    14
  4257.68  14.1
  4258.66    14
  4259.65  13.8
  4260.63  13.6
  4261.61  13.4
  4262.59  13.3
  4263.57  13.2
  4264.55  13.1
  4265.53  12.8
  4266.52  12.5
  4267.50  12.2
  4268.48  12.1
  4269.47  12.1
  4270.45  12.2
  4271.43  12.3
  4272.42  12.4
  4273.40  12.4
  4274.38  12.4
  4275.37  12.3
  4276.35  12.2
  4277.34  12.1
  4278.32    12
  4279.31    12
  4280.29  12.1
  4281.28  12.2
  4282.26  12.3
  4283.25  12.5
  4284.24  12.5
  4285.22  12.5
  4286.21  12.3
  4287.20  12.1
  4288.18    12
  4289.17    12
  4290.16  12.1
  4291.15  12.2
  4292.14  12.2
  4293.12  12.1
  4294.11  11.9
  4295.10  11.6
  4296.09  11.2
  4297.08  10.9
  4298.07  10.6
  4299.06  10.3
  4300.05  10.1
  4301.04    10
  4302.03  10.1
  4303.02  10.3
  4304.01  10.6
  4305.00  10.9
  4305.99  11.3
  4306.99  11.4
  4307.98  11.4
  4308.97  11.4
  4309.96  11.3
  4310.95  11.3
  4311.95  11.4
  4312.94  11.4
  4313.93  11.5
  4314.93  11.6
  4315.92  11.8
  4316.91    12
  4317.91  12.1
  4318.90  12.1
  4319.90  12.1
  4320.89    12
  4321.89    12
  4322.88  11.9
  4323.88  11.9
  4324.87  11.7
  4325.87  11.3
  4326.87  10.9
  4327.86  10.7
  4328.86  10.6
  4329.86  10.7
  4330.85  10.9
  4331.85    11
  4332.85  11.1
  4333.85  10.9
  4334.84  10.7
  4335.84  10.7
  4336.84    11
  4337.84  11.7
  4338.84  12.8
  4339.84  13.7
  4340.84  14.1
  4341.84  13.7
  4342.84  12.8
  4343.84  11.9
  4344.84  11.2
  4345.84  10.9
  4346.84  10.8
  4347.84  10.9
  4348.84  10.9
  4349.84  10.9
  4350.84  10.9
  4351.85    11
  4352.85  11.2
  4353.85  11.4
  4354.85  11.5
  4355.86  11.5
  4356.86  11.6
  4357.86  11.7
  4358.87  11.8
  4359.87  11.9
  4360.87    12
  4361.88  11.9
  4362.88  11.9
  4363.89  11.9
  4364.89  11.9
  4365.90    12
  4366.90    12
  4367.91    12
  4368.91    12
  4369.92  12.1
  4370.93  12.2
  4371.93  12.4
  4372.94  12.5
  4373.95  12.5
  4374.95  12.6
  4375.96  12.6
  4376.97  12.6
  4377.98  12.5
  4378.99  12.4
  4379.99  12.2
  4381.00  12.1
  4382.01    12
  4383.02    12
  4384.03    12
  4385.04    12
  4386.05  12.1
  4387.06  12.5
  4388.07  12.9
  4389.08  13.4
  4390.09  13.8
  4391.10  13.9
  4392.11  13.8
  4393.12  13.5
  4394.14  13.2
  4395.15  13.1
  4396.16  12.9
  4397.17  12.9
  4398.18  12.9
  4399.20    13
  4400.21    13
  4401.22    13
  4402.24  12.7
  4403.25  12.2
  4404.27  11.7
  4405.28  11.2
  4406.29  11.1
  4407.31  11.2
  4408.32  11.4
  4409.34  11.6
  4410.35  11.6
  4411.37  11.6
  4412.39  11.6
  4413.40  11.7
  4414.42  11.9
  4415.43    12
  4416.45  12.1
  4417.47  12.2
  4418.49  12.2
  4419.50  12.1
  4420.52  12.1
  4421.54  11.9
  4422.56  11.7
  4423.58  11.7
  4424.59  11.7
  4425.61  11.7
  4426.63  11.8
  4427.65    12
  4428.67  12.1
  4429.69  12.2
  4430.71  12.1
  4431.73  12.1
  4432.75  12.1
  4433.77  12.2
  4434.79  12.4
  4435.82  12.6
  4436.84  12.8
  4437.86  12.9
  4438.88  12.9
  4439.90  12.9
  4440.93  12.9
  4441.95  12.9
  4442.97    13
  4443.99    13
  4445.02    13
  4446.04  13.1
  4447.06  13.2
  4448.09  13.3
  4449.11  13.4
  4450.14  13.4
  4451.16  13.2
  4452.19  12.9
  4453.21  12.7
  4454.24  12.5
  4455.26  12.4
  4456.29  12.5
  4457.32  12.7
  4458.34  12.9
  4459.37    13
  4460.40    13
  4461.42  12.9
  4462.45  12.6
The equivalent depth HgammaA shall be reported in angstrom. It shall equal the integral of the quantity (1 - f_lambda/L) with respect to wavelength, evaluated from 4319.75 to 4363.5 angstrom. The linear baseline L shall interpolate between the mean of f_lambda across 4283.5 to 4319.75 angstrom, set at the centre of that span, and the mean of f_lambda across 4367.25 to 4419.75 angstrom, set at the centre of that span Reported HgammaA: 1.1 angstrom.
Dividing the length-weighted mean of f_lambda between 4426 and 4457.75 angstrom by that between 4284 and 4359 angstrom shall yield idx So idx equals 1.10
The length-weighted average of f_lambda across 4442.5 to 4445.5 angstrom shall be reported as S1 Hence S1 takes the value 13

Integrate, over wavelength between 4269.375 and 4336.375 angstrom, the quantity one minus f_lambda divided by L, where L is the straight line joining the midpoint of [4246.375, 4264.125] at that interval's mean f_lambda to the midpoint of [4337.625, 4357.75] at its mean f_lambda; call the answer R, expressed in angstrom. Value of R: 5.0 angstrom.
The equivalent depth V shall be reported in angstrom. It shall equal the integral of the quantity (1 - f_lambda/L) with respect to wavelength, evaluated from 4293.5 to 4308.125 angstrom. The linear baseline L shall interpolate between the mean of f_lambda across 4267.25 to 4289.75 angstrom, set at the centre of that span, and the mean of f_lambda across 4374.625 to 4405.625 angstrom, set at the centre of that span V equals 1.8 angstrom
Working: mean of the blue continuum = 12.2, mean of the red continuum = 12.7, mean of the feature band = 10.8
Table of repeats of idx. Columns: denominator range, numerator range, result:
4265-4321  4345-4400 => 1.04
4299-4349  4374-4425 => 1.08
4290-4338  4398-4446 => 1.08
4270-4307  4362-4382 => 1.04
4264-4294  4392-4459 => 1.01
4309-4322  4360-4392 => 1.06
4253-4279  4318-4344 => 0.91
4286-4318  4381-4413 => 1.09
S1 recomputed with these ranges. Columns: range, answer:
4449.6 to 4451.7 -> 13.3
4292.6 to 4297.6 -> 11.5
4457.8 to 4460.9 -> 13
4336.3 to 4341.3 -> 12.6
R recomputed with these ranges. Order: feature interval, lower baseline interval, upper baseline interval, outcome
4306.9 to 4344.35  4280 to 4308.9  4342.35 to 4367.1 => -0.5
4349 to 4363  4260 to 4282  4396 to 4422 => 0.8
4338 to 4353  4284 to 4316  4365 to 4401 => 0.2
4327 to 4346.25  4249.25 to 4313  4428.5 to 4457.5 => 1.1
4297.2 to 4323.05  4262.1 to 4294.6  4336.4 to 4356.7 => 1.7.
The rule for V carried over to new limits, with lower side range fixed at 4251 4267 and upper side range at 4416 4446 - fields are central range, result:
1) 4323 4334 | 1.6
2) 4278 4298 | 1.9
